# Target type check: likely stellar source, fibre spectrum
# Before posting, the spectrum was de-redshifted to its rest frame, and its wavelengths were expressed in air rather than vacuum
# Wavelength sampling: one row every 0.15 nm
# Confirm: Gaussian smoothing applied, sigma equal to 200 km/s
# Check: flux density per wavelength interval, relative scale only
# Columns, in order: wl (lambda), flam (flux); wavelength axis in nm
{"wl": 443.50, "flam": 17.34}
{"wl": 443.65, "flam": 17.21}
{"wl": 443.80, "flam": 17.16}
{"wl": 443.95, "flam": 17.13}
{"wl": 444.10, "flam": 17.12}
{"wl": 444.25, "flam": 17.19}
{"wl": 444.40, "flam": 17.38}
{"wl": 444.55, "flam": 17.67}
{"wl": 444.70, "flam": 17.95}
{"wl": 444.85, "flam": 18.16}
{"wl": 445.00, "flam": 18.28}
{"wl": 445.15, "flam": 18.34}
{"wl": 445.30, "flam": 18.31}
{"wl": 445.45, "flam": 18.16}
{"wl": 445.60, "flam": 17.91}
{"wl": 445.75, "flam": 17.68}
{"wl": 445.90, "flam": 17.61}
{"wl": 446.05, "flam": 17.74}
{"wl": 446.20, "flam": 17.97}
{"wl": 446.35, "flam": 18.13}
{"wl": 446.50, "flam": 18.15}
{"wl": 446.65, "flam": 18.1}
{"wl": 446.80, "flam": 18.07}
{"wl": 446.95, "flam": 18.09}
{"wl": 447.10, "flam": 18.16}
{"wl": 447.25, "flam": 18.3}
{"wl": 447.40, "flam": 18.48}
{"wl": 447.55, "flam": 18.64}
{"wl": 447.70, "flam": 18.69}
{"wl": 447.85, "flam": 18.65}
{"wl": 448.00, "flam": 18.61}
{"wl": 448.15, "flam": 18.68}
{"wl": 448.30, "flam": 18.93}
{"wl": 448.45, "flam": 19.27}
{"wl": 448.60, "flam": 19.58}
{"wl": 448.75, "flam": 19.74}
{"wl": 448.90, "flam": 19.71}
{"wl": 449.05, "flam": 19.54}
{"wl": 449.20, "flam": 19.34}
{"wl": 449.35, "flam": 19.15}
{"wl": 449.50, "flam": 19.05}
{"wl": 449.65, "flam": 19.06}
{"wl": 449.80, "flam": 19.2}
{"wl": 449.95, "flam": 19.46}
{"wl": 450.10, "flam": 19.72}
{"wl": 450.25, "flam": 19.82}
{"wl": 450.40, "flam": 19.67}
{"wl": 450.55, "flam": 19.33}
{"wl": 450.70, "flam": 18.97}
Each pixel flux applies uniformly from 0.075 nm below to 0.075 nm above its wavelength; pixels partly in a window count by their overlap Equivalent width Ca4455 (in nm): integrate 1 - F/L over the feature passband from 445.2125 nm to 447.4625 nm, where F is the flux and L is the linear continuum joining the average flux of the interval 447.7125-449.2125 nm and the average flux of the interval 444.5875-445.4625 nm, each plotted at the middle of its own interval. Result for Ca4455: 0.06 nm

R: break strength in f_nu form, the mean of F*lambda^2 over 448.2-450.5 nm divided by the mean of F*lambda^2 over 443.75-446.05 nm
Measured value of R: 1.12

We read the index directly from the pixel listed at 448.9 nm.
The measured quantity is 19.71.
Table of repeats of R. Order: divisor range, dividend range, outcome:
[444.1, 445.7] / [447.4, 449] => 1.08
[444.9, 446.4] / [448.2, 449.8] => 1.09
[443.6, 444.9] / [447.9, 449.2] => 1.13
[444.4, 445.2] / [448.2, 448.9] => 1.10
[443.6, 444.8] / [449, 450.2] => 1.14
